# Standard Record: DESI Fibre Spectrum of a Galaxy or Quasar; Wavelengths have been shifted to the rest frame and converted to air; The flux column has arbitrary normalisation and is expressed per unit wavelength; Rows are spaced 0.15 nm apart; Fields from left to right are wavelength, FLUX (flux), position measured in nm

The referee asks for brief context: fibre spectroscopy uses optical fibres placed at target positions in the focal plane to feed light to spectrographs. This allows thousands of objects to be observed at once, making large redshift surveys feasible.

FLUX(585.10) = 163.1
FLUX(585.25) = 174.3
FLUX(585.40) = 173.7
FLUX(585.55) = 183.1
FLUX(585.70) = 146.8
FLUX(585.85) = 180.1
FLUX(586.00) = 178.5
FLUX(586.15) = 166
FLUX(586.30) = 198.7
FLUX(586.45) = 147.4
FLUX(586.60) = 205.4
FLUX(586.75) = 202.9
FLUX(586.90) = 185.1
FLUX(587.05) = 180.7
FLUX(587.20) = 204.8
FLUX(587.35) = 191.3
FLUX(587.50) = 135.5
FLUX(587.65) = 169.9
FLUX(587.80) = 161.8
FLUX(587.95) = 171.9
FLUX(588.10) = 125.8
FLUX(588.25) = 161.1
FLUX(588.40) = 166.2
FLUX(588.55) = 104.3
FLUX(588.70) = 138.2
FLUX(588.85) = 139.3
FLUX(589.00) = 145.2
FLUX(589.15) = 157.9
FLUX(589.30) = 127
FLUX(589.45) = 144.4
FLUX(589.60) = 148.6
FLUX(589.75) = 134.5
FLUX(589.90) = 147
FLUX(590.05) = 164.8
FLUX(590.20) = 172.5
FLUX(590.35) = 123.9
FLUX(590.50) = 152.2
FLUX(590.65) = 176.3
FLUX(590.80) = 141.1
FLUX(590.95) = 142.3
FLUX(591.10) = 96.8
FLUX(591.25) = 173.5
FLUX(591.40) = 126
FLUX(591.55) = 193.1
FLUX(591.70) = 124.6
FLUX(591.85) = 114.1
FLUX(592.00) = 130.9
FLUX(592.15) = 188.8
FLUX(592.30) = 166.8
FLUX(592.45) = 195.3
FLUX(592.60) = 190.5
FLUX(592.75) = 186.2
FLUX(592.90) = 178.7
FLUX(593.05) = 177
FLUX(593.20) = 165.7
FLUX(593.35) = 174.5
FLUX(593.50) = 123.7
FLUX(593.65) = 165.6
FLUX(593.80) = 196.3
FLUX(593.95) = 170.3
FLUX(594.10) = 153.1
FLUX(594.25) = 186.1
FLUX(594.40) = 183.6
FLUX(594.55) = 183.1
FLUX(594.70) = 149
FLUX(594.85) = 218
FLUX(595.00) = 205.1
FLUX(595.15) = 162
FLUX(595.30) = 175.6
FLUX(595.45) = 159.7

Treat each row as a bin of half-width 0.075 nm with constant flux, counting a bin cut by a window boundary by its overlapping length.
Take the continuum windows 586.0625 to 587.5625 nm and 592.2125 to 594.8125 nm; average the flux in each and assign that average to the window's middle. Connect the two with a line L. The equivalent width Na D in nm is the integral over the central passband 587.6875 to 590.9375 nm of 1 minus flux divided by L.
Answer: 0.565 nm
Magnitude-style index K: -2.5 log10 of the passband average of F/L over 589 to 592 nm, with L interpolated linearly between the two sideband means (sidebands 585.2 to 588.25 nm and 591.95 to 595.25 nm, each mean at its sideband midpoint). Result 0.20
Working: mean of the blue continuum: 174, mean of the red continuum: 175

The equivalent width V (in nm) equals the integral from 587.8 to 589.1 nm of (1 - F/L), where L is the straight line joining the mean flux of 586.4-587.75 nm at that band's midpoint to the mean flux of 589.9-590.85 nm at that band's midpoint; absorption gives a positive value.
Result 0.19 nm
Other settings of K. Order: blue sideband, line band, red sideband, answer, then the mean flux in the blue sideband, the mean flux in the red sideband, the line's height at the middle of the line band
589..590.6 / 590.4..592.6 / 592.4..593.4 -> 0.09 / 148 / 181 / 166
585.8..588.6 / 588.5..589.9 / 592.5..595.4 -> 0.24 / 171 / 176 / 172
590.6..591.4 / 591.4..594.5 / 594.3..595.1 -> -0.01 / 143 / 187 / 166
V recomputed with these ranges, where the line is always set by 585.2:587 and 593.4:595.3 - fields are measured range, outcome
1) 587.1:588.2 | 0.073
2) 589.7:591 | 0.189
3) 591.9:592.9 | 0.003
